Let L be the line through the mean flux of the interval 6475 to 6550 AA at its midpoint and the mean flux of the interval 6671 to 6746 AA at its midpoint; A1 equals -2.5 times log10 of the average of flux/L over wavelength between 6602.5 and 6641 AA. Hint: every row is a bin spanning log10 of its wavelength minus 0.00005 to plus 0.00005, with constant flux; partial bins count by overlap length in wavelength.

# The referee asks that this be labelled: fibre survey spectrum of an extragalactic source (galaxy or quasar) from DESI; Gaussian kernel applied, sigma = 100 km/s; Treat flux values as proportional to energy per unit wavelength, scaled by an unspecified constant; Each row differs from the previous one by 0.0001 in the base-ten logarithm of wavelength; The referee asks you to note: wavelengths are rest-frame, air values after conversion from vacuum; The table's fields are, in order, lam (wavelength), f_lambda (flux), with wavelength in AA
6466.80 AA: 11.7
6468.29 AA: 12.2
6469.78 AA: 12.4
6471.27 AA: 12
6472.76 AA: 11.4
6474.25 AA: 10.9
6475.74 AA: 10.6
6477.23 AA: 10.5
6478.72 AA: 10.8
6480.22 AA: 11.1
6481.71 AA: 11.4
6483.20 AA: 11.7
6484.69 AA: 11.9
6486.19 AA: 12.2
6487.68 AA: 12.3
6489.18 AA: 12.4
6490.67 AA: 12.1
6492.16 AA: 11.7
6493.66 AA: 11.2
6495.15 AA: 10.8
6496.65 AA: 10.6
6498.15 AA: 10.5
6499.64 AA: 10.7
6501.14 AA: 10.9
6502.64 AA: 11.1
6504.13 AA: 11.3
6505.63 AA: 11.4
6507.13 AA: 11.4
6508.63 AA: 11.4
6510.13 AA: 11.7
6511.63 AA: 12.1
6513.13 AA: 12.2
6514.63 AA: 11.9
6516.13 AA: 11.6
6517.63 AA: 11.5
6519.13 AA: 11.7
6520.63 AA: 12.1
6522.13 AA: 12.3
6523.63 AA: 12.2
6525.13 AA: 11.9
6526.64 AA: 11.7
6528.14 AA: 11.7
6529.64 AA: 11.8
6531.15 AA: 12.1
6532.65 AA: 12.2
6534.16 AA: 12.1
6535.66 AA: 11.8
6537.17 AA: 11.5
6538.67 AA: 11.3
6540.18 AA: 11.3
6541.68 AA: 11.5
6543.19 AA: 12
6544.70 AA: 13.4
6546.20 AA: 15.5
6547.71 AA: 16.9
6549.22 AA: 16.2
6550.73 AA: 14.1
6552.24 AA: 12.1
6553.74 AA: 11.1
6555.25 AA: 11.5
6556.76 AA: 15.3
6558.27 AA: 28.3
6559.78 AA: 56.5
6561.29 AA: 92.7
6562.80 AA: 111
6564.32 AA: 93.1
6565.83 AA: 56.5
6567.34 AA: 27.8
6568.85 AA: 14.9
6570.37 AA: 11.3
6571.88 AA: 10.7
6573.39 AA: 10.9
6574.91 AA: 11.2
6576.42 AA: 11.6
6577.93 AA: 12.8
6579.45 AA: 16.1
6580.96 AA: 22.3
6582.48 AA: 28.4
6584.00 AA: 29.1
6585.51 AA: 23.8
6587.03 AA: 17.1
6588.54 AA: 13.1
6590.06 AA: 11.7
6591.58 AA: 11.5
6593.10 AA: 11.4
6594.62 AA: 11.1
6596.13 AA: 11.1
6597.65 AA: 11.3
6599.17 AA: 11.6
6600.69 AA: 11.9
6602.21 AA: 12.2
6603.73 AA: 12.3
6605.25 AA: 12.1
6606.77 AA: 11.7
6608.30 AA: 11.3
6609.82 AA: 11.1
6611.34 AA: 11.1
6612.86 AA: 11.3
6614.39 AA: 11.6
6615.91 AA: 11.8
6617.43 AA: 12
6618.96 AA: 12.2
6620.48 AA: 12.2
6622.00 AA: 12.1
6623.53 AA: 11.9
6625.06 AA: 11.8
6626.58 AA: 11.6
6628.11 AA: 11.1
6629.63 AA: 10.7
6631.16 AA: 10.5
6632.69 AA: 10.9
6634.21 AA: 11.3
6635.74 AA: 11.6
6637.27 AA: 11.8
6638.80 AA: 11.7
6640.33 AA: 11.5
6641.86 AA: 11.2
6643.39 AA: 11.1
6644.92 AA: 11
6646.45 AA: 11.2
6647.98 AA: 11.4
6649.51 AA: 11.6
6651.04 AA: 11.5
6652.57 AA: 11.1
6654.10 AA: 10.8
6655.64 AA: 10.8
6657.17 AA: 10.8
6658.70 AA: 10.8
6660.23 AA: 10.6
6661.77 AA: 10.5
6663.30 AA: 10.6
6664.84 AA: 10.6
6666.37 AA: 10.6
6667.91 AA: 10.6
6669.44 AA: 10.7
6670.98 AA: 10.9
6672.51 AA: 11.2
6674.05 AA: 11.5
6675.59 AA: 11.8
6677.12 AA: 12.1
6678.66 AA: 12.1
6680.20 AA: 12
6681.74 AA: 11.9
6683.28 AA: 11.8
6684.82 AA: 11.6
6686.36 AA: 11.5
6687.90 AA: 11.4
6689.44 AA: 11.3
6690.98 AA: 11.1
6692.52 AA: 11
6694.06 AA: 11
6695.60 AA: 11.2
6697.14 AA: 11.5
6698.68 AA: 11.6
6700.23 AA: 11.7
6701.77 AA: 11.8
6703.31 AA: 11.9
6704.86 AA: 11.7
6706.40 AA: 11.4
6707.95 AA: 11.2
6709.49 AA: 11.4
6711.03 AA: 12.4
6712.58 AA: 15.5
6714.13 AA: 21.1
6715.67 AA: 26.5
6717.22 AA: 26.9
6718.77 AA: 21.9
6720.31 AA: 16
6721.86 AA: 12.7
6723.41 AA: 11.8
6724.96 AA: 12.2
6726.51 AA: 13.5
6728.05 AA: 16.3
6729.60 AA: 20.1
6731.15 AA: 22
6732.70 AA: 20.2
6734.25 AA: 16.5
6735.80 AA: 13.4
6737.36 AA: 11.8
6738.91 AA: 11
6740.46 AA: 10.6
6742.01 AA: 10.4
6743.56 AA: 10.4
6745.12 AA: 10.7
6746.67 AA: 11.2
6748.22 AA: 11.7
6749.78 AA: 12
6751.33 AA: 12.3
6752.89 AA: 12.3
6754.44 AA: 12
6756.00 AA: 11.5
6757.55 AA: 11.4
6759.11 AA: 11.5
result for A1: 0.111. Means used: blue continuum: 11.9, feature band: 11.6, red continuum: 13.6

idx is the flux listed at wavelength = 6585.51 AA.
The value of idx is 23.8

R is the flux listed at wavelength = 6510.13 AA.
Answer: 11.7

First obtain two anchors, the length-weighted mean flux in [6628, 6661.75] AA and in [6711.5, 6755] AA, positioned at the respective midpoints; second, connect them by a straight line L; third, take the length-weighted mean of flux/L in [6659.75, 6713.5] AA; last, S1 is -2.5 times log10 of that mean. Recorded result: 0.13 mag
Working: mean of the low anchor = 11.1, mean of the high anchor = 15.1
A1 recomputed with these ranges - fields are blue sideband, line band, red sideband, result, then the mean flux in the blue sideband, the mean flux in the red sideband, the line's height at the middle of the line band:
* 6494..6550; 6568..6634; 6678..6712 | -0.122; 12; 11.6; 11.8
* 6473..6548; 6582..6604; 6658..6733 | -0.209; 11.7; 13.3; 12.4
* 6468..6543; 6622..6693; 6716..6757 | 0.192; 11.6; 14.4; 13.4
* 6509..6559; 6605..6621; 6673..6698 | 0.050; 12.9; 11.5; 12.2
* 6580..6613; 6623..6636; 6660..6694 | 0.174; 14.5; 11.2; 13.2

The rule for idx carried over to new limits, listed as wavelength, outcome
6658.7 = 10.8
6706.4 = 11.4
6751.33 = 12.3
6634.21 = 11.3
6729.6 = 20.1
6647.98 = 11.4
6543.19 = 12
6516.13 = 11.6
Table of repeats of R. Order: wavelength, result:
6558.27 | 28.3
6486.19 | 12.2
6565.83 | 56.5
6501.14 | 10.9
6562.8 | 111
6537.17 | 11.5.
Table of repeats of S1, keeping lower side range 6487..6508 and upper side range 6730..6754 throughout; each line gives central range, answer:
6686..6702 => 0.132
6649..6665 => 0.154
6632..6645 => 0.094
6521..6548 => -0.066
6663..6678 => 0.143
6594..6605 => 0.038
